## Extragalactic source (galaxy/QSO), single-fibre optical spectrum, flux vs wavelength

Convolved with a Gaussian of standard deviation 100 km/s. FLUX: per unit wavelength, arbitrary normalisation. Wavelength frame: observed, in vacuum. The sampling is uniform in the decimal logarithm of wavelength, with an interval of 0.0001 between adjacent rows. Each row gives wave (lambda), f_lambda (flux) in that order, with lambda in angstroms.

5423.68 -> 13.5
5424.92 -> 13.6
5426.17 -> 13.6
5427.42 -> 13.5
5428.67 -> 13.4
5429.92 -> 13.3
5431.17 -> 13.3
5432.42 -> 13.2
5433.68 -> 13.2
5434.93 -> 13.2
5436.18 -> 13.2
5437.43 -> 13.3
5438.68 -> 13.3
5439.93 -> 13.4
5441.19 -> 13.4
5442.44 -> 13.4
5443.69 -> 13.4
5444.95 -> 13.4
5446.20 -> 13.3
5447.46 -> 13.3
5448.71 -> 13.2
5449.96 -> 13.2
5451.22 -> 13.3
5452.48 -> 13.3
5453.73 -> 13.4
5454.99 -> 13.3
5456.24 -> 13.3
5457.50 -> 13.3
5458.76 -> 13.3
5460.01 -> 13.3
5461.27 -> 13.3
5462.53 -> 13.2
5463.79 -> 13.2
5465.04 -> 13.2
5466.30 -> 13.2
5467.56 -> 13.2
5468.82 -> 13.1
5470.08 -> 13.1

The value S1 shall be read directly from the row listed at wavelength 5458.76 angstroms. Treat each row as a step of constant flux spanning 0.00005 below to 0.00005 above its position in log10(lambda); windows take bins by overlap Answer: 13.3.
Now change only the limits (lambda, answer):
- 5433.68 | 13.2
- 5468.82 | 13.1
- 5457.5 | 13.3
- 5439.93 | 13.4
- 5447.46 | 13.3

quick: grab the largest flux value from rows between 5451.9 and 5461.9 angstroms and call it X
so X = 13.4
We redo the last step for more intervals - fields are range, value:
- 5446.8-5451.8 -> 13.3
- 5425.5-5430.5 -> 13.6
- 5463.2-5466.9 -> 13.2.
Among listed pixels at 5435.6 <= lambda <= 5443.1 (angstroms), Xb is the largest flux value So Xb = 13.4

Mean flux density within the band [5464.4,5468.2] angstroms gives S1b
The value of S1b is 13.2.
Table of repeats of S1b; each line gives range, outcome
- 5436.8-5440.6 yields 13.3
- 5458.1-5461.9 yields 13.3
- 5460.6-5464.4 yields 13.2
